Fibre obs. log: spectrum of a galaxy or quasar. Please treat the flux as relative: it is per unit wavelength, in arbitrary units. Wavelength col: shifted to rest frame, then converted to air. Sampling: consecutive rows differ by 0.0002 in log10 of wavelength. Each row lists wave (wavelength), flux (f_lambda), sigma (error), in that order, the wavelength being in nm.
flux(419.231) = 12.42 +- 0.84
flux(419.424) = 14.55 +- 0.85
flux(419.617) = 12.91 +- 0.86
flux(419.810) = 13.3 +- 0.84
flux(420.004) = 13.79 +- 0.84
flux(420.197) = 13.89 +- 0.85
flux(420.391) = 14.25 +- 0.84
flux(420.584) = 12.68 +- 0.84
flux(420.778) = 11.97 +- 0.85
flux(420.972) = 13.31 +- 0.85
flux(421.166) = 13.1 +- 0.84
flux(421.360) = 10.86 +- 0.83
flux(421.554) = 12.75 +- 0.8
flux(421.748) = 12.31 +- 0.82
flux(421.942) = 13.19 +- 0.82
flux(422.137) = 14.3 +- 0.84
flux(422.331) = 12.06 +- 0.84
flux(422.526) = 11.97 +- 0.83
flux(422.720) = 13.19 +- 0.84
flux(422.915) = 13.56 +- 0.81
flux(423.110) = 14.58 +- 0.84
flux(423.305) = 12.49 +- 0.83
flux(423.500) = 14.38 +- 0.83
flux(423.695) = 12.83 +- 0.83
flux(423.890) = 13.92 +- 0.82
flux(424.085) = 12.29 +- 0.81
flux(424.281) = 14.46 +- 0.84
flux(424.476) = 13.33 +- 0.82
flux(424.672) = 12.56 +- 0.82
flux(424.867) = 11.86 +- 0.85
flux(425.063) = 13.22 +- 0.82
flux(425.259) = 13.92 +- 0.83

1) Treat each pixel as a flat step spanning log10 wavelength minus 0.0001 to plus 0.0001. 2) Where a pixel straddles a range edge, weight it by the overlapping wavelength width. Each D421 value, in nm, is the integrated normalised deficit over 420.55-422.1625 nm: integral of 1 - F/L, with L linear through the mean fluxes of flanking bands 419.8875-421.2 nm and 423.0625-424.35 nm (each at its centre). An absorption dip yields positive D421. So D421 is 0.08 nm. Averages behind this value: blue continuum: 13.3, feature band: 12.6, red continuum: 13.5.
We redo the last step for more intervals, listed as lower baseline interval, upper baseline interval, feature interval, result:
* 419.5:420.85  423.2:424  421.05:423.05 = 0.09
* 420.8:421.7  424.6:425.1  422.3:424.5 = -0.15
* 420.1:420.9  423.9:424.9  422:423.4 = 0.00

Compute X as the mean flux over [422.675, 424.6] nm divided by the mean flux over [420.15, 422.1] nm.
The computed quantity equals 1.05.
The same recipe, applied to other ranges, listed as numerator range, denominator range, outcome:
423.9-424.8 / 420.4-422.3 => 1.03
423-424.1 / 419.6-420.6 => 0.99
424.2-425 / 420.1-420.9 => 0.99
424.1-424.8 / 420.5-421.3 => 1.05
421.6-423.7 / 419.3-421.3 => 0.99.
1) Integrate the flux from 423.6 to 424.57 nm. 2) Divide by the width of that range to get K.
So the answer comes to 13.4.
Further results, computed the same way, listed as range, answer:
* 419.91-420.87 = 13.3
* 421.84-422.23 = 13.7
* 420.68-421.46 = 12.3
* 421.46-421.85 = 12.6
